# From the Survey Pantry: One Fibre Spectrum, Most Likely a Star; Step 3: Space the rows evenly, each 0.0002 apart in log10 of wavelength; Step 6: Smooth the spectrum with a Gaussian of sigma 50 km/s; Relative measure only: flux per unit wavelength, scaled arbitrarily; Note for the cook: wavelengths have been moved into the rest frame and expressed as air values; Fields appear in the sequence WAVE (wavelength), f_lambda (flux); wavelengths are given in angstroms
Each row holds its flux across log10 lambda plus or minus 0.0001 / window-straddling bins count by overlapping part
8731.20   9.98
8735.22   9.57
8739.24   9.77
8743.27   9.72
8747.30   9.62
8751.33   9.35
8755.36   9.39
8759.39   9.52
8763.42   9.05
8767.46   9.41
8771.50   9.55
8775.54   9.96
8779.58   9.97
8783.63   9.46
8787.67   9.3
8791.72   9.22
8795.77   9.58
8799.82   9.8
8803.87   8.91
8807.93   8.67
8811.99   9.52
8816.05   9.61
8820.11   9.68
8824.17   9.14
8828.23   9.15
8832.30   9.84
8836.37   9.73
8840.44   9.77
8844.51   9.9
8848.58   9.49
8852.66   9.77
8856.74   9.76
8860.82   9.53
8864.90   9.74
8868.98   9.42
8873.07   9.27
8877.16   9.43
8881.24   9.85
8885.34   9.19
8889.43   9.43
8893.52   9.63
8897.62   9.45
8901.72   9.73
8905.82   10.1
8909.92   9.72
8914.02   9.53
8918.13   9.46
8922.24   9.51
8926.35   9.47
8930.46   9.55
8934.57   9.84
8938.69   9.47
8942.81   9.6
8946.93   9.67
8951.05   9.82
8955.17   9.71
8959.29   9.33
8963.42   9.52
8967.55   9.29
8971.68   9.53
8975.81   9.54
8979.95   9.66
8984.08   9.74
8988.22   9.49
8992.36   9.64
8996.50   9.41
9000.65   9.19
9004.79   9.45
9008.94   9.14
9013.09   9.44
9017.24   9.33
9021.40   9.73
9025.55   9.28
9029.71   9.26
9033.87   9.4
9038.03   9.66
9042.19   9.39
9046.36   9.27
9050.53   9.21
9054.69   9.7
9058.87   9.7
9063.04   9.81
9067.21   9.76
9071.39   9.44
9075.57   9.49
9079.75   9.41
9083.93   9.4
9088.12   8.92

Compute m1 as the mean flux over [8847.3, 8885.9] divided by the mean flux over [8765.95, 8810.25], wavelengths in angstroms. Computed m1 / 1.01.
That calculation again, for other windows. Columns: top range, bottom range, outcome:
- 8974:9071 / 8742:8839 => 1.00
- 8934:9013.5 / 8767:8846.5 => 1.00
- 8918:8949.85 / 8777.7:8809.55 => 1.02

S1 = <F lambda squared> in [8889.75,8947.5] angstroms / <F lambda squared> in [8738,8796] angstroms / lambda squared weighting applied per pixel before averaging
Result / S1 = 1.05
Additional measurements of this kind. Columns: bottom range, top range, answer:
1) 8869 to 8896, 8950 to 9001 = 1.03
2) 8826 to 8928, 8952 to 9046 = 1.01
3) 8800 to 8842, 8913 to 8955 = 1.05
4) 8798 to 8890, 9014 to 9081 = 1.04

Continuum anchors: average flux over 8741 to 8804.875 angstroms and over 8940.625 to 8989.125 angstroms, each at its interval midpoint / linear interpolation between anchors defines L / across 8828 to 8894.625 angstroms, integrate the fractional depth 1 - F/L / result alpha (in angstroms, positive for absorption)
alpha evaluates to -0.4 angstroms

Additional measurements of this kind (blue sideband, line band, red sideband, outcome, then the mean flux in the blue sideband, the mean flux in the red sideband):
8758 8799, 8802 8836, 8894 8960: 0.7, 9.51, 9.63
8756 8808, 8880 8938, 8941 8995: -0.4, 9.44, 9.58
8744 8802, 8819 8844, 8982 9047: -0.2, 9.52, 9.43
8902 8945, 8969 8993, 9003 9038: -0.3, 9.63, 9.39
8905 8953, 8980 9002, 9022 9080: 0.1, 9.63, 9.49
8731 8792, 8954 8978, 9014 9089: 0.0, 9.55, 9.46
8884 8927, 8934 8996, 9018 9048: -0.5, 9.58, 9.42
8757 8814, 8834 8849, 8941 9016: -0.5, 9.42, 9.51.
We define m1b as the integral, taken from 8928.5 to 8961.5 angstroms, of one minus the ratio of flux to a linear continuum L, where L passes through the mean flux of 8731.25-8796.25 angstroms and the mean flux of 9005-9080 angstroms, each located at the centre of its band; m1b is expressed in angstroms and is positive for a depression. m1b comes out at -0.5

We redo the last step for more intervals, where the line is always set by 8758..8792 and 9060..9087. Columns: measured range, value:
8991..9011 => 0.4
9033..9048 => 0.1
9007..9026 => 0.3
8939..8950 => -0.1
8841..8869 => -0.5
